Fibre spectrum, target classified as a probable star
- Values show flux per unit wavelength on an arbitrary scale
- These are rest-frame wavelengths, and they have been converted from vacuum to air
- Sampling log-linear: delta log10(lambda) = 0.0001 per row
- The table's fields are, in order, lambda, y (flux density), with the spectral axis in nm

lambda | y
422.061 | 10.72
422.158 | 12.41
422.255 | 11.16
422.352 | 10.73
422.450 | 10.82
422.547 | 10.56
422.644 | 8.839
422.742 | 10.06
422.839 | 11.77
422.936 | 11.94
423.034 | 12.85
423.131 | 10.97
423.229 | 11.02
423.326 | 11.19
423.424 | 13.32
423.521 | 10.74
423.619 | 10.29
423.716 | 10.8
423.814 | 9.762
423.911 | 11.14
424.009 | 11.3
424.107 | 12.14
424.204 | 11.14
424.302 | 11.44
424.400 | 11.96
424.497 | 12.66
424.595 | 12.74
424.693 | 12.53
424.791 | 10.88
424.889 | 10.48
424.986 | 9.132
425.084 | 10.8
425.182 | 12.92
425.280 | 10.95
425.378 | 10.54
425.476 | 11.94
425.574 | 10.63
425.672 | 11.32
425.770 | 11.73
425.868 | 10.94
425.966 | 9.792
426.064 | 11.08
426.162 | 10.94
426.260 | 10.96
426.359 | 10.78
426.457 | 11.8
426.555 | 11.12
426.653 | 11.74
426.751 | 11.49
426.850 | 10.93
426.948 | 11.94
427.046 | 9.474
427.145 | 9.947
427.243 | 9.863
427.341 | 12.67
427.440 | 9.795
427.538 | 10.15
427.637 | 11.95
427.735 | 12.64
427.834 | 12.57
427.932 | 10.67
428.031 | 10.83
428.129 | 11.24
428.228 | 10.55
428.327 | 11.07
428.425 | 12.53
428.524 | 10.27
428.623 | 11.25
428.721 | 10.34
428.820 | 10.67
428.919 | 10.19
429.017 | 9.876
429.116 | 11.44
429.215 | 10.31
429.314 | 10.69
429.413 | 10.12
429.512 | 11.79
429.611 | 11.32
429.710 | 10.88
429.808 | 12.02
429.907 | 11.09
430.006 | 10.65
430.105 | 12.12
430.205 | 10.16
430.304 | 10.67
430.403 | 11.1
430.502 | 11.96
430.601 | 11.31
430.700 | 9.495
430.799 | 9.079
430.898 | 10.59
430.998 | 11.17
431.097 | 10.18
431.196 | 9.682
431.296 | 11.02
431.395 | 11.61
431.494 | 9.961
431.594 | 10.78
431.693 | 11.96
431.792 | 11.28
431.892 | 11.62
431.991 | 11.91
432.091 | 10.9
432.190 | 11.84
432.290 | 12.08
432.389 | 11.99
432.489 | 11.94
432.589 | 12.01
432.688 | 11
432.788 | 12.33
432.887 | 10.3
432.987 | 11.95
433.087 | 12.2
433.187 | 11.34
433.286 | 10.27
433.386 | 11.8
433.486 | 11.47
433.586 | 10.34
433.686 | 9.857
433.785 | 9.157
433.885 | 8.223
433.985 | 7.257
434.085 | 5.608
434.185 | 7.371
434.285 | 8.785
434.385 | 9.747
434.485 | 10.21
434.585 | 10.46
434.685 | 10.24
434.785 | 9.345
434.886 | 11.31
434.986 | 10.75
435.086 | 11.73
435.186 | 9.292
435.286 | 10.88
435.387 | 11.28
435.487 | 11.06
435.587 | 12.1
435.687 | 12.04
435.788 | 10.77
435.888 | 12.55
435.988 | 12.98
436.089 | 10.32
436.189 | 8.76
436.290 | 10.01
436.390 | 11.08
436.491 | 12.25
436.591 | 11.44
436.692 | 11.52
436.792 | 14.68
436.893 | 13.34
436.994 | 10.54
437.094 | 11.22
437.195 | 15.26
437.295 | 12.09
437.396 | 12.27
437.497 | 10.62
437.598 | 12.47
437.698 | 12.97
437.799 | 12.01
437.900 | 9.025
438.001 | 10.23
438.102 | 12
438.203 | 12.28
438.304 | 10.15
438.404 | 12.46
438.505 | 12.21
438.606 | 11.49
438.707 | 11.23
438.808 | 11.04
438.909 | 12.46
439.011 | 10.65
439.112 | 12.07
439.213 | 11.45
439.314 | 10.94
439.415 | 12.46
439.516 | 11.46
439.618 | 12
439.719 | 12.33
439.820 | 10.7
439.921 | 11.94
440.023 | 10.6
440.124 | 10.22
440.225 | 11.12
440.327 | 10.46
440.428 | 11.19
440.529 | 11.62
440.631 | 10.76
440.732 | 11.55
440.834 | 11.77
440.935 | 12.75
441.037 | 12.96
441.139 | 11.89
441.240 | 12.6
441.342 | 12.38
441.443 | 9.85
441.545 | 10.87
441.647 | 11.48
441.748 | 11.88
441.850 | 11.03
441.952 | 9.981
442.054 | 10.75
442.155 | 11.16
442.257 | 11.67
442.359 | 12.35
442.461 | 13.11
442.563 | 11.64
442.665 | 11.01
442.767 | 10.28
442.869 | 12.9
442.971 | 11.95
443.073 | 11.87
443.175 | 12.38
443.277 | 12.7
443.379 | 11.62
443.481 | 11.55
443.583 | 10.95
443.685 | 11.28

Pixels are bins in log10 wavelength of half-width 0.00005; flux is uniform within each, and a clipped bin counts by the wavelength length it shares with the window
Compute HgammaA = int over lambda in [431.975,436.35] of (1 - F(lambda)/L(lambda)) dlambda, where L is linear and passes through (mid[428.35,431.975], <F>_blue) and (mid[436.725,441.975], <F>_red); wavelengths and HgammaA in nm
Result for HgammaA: 0.23 nm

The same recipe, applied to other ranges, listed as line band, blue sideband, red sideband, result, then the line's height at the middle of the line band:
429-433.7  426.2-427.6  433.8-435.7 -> -0.37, 10.3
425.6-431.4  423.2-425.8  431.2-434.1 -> 0.08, 11.1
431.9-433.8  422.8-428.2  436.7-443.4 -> 0.02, 11.5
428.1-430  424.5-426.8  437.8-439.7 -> 0.06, 11.3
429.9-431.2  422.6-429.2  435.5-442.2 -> 0.07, 11.3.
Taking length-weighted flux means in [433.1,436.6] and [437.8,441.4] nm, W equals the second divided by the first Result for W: 1.1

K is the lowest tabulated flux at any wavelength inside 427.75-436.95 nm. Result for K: 5.608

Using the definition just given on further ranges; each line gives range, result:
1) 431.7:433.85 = 9.157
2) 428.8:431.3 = 9.079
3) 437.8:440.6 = 9.025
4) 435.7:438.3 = 8.76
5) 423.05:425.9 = 9.132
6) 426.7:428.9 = 9.474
